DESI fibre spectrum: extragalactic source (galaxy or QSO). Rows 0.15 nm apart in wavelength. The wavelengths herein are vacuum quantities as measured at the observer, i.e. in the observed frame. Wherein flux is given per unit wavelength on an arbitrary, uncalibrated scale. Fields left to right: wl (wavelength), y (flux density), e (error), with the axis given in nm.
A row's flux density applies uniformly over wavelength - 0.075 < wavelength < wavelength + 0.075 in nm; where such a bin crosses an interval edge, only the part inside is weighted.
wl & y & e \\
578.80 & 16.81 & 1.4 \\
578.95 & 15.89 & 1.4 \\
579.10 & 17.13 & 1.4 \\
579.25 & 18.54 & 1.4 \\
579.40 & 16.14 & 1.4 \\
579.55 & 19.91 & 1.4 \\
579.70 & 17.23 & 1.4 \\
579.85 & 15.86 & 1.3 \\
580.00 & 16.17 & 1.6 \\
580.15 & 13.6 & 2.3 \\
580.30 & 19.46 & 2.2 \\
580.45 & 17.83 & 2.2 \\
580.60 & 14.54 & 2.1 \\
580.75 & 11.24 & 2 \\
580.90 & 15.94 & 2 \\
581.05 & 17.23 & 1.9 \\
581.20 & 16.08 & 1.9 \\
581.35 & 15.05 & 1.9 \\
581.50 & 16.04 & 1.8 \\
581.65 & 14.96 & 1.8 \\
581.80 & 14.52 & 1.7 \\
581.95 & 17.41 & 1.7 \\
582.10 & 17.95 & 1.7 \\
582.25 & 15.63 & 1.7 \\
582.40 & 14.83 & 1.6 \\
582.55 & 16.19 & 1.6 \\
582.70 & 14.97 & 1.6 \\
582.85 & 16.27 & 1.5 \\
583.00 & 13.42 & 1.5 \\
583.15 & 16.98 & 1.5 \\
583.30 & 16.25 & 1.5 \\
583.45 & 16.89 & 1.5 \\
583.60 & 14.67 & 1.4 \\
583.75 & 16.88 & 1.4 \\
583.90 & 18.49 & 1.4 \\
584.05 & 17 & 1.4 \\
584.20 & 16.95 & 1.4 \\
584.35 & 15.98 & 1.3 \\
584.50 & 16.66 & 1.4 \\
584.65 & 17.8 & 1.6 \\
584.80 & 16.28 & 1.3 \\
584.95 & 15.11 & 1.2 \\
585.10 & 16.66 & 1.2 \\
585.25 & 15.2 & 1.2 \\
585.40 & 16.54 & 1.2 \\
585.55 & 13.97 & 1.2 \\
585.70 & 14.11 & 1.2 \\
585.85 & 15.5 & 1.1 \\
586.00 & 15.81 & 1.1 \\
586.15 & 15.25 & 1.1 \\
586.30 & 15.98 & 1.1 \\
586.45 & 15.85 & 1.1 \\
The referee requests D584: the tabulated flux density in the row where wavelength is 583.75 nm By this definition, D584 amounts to 16.88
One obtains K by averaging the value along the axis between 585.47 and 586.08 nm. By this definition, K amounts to 14.9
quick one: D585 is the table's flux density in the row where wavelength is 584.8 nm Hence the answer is 16.28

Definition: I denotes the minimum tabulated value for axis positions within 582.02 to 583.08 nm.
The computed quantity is 13.42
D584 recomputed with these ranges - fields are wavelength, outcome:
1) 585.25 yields 15.2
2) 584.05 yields 17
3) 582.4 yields 14.83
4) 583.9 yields 18.49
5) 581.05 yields 17.23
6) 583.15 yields 16.98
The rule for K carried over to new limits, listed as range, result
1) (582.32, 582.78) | 15.3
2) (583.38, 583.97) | 16.7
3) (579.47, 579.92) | 17.7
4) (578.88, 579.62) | 17.5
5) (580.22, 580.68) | 17.2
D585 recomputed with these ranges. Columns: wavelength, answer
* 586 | 15.81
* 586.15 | 15.25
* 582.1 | 17.95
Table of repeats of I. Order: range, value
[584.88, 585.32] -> 15.11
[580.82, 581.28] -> 15.94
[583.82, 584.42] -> 15.98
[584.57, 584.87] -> 16.28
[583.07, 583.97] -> 14.67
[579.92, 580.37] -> 13.6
